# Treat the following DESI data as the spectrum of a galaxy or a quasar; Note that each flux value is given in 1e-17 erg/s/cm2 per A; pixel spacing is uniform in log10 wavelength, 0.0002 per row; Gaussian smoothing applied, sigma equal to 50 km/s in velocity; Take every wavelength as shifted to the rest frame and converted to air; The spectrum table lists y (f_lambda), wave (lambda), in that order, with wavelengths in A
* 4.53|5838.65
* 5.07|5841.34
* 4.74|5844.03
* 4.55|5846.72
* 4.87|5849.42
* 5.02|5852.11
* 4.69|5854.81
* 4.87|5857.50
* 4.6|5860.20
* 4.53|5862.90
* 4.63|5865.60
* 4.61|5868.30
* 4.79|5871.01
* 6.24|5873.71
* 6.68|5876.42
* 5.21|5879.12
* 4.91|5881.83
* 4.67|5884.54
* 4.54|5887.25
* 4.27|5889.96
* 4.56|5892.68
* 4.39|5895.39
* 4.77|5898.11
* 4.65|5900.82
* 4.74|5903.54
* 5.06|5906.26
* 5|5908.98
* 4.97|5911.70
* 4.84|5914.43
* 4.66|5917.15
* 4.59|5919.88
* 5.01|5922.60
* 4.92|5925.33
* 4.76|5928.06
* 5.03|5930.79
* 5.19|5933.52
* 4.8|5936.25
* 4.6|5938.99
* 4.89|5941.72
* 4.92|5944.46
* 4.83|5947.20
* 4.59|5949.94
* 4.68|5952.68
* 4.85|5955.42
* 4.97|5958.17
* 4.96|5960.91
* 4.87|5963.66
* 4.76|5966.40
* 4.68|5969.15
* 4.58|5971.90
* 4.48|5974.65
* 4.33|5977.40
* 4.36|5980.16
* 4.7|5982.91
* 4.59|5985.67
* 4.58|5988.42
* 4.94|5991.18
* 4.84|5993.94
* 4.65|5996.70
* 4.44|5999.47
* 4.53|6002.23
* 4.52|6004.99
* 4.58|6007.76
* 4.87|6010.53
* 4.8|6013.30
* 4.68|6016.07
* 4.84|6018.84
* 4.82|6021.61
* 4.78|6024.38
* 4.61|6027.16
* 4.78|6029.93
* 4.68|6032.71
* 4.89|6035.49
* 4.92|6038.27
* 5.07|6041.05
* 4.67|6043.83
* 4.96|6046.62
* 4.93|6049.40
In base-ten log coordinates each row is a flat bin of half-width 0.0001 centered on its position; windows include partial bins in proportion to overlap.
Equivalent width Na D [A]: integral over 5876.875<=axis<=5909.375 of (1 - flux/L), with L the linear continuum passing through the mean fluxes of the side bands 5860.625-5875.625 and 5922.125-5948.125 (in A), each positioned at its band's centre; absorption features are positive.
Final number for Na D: 1.2 A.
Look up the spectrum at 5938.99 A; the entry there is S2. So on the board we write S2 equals 4.6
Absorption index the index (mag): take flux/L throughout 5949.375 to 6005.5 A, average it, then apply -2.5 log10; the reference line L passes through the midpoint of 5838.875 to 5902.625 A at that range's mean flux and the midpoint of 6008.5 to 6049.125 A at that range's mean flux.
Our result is 0.04 mag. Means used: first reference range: 4.86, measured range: 4.67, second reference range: 4.81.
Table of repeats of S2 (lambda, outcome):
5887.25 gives 4.54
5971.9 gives 4.58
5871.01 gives 4.79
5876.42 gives 6.68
